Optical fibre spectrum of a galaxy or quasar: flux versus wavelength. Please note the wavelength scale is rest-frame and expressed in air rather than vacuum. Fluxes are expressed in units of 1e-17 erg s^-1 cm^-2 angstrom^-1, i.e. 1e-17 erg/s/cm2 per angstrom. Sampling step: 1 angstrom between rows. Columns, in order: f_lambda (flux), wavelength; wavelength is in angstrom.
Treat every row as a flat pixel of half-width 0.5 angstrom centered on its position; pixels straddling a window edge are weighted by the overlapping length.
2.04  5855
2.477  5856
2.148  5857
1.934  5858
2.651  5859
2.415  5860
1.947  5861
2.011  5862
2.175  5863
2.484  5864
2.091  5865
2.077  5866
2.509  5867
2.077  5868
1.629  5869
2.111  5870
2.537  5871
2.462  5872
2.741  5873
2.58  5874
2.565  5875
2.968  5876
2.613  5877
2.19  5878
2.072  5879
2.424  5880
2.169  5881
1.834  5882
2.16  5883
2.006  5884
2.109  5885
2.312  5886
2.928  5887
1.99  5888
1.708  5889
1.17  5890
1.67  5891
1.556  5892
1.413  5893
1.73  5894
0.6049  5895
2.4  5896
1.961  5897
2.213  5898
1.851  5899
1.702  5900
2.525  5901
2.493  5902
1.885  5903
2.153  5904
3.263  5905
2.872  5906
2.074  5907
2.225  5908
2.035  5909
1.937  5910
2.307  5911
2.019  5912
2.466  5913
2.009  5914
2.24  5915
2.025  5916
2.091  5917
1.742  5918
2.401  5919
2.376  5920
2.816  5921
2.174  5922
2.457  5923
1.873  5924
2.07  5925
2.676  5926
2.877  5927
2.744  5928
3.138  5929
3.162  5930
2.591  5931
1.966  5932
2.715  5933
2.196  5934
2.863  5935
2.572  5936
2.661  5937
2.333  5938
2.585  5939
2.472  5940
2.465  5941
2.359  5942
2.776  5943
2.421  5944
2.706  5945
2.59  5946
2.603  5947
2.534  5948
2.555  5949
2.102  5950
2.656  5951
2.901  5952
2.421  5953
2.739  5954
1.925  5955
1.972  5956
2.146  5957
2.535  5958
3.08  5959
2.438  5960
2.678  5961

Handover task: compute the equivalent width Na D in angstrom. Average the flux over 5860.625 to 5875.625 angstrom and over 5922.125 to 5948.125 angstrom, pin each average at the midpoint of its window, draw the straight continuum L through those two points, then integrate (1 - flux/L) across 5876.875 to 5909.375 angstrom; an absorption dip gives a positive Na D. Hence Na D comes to 4.3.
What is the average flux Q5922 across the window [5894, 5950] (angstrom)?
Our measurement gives 2.35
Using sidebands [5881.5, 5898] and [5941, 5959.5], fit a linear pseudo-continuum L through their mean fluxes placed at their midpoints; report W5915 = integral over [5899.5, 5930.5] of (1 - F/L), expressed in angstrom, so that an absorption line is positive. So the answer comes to -3.2 angstrom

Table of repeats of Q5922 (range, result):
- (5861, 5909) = 2.15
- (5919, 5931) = 2.57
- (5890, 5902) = 1.79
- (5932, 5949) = 2.54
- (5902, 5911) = 2.32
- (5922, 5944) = 2.54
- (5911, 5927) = 2.25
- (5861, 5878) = 2.34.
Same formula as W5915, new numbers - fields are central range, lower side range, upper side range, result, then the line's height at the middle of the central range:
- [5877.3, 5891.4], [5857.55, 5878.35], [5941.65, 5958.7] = 1.7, 2.35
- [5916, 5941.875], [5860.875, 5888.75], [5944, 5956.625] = -0.6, 2.42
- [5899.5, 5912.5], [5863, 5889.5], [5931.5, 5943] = 0.6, 2.38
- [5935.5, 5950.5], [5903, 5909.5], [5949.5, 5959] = -0.7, 2.41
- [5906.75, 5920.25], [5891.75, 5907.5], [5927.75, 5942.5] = 0.7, 2.26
